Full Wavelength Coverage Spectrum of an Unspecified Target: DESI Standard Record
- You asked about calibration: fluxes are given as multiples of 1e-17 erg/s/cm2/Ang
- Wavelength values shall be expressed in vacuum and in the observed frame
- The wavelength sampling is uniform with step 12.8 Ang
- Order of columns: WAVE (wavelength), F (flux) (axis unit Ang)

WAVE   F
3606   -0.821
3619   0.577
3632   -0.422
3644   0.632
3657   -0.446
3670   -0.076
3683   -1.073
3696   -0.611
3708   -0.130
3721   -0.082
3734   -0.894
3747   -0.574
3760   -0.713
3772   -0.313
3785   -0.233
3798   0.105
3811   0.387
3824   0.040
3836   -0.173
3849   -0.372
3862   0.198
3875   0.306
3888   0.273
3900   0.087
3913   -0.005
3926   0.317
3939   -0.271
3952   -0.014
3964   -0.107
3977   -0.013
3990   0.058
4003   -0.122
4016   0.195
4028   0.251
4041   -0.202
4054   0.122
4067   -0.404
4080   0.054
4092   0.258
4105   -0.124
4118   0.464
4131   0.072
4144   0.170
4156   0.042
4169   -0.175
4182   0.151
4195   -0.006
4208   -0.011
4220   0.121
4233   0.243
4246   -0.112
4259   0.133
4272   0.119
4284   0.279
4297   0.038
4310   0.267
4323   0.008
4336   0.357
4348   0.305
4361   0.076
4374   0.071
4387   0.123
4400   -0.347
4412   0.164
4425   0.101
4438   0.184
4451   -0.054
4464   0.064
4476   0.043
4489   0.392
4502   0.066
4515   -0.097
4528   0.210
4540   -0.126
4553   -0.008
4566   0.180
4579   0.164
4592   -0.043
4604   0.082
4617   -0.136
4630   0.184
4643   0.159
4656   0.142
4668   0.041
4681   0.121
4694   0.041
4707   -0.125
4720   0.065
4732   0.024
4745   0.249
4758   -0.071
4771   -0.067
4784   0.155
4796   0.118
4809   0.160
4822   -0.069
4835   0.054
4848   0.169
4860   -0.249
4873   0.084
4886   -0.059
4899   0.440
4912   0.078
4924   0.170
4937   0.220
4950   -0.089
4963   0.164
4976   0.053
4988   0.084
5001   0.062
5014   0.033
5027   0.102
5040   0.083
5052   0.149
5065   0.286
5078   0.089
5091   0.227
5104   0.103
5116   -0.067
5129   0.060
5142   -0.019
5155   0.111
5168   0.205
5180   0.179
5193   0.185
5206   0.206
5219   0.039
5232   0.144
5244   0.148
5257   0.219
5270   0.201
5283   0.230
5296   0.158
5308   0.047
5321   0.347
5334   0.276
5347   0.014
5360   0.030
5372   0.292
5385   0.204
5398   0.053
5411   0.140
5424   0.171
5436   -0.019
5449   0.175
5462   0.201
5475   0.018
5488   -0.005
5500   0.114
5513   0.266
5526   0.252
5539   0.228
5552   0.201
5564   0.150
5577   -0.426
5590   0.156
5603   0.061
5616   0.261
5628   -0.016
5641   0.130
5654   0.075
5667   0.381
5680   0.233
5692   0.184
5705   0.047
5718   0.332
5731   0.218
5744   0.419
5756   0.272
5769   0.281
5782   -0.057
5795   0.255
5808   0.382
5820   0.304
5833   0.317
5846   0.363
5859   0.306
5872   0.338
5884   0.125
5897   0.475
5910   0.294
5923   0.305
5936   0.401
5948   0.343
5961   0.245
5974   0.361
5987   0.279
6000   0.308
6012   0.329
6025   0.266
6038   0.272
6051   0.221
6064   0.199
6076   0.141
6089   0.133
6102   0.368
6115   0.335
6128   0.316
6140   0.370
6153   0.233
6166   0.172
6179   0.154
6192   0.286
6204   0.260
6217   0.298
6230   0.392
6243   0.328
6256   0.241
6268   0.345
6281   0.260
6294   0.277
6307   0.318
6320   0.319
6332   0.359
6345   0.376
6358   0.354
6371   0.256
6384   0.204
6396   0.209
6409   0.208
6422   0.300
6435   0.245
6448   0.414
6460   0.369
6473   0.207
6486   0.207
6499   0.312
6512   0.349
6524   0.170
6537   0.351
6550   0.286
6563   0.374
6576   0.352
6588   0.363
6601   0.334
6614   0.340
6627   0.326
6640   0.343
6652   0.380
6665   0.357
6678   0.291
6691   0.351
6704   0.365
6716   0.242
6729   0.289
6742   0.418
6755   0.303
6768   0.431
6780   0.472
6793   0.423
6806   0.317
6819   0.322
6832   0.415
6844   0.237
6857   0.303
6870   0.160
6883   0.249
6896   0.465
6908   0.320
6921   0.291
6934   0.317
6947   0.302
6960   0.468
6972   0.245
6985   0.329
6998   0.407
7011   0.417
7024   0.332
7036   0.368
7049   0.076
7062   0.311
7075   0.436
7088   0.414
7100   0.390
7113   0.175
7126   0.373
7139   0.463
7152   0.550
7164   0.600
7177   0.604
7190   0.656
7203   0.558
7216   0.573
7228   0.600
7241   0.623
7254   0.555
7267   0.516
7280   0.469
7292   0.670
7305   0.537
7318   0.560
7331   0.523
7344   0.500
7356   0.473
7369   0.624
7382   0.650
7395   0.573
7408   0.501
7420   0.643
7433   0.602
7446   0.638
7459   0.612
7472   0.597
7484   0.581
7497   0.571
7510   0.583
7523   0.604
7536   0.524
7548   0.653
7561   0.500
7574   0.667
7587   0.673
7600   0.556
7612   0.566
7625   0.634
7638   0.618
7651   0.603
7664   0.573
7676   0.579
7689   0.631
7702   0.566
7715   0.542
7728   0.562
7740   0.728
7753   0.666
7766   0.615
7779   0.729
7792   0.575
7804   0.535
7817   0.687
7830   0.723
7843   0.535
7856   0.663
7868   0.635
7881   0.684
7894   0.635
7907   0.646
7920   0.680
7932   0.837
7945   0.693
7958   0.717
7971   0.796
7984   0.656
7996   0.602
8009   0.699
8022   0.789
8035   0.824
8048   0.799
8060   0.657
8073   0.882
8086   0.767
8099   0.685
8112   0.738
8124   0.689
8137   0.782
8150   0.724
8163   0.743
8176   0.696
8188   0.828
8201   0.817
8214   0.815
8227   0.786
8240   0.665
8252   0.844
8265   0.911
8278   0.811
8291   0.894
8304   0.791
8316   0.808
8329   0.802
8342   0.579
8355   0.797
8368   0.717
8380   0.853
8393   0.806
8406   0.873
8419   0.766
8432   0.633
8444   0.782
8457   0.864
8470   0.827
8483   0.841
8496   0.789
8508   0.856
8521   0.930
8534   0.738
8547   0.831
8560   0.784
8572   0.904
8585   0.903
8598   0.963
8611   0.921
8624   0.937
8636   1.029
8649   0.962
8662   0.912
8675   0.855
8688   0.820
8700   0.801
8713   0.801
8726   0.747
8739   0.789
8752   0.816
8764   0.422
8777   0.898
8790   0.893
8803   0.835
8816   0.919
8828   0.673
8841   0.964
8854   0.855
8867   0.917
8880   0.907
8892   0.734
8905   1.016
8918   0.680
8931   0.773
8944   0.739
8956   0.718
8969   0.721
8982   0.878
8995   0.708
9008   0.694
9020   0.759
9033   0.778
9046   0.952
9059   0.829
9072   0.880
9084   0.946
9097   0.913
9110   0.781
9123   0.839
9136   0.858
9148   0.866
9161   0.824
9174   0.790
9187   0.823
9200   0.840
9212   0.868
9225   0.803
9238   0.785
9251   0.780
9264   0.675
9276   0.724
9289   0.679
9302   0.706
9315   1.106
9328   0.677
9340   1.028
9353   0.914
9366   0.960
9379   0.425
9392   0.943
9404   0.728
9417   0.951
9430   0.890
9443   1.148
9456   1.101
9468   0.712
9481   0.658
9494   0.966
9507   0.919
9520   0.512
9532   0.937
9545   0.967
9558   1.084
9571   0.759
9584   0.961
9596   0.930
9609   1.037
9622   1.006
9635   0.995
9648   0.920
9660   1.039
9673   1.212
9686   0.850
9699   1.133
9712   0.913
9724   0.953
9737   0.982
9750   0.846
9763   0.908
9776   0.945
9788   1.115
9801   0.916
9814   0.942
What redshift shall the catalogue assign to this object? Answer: 0.79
